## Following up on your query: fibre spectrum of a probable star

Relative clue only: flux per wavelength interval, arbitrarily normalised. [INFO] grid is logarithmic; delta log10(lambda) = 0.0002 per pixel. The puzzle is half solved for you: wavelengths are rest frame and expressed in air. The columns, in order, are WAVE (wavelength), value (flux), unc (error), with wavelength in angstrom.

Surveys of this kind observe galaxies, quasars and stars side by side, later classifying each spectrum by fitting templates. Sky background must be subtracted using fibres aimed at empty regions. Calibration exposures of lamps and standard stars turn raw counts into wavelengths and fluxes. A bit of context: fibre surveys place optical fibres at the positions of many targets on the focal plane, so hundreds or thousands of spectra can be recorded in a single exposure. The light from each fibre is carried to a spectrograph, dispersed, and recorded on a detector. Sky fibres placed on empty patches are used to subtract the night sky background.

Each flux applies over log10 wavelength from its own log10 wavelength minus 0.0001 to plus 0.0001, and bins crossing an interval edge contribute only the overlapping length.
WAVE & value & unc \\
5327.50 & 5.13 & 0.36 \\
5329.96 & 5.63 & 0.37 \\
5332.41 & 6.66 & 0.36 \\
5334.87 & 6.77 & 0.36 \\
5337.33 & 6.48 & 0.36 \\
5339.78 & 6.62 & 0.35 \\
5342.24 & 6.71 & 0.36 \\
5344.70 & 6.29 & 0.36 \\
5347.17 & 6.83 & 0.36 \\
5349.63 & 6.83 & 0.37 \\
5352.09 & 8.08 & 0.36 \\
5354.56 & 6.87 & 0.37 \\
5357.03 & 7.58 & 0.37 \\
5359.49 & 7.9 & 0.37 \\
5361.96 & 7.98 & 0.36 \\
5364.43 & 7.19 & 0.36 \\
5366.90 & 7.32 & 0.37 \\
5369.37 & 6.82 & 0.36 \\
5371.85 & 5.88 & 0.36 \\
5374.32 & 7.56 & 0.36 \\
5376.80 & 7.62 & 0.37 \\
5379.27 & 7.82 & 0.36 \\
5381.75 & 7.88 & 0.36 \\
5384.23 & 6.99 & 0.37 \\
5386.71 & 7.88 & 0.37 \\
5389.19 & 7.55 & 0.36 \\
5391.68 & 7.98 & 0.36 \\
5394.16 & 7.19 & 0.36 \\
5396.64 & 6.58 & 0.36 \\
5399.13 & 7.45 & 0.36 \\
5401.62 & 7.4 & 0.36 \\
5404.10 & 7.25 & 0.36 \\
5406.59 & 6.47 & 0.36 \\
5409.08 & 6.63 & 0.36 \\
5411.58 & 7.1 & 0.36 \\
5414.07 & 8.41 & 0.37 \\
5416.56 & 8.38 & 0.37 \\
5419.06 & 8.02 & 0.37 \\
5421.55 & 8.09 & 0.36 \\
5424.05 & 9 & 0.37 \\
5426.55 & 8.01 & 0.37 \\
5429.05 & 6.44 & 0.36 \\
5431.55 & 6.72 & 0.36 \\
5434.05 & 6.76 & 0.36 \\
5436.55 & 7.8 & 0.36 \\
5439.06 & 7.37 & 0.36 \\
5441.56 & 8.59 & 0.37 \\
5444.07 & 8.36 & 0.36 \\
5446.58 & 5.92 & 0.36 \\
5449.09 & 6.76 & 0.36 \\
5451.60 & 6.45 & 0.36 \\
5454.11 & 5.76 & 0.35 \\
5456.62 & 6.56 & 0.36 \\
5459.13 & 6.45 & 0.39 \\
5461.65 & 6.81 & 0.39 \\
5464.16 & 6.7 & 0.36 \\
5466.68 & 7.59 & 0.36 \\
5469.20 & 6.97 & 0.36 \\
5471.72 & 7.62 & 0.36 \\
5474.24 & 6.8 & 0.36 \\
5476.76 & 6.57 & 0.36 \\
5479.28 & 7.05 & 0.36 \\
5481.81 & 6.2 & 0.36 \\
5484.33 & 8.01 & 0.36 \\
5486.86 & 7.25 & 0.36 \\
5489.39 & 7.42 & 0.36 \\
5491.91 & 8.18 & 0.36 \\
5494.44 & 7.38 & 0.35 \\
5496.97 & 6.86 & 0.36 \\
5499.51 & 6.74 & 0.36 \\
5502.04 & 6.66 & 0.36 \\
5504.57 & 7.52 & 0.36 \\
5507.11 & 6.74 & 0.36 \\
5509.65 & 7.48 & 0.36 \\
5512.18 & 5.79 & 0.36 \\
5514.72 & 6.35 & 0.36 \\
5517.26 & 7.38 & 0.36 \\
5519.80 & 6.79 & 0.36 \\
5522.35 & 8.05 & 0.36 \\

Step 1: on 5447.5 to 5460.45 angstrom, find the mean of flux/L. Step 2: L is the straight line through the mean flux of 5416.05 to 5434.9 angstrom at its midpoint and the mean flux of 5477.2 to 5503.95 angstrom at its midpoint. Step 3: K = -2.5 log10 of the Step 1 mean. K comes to 0.17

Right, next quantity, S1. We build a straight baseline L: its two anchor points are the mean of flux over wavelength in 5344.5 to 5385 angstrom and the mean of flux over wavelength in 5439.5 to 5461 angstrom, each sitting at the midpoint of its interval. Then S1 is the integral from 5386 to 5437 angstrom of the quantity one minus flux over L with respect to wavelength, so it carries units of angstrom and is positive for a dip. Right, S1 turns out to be -3.0 angstrom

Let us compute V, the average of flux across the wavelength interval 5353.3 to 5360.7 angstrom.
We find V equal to 7.45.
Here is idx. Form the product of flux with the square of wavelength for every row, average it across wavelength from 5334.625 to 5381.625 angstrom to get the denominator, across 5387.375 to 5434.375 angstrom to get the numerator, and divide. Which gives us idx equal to 1.07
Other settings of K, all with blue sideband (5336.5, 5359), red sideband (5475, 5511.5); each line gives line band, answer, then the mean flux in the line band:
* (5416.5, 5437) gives -0.088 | 7.65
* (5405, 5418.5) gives -0.058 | 7.42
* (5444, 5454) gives 0.081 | 6.57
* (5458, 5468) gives 0.031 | 6.89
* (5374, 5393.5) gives -0.096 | 7.65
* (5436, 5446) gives -0.121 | 7.9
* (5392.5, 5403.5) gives -0.027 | 7.2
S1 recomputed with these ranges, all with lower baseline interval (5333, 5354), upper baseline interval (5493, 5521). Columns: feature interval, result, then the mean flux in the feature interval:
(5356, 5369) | -1.36 angstrom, 7.55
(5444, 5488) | 0.22 angstrom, 6.84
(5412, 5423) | -2.09 angstrom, 8.16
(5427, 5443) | -1.10 angstrom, 7.33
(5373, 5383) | -1.27 angstrom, 7.71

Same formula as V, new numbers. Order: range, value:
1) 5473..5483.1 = 6.66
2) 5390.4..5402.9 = 7.32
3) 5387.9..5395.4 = 7.57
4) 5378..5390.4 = 7.63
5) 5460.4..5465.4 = 6.76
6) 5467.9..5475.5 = 7.13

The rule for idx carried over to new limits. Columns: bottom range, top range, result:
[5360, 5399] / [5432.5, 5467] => 0.97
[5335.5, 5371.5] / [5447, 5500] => 1.03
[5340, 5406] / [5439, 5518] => 1.00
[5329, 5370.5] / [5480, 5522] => 1.07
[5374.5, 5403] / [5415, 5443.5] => 1.05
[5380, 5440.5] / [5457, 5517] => 0.96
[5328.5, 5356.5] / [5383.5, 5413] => 1.10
